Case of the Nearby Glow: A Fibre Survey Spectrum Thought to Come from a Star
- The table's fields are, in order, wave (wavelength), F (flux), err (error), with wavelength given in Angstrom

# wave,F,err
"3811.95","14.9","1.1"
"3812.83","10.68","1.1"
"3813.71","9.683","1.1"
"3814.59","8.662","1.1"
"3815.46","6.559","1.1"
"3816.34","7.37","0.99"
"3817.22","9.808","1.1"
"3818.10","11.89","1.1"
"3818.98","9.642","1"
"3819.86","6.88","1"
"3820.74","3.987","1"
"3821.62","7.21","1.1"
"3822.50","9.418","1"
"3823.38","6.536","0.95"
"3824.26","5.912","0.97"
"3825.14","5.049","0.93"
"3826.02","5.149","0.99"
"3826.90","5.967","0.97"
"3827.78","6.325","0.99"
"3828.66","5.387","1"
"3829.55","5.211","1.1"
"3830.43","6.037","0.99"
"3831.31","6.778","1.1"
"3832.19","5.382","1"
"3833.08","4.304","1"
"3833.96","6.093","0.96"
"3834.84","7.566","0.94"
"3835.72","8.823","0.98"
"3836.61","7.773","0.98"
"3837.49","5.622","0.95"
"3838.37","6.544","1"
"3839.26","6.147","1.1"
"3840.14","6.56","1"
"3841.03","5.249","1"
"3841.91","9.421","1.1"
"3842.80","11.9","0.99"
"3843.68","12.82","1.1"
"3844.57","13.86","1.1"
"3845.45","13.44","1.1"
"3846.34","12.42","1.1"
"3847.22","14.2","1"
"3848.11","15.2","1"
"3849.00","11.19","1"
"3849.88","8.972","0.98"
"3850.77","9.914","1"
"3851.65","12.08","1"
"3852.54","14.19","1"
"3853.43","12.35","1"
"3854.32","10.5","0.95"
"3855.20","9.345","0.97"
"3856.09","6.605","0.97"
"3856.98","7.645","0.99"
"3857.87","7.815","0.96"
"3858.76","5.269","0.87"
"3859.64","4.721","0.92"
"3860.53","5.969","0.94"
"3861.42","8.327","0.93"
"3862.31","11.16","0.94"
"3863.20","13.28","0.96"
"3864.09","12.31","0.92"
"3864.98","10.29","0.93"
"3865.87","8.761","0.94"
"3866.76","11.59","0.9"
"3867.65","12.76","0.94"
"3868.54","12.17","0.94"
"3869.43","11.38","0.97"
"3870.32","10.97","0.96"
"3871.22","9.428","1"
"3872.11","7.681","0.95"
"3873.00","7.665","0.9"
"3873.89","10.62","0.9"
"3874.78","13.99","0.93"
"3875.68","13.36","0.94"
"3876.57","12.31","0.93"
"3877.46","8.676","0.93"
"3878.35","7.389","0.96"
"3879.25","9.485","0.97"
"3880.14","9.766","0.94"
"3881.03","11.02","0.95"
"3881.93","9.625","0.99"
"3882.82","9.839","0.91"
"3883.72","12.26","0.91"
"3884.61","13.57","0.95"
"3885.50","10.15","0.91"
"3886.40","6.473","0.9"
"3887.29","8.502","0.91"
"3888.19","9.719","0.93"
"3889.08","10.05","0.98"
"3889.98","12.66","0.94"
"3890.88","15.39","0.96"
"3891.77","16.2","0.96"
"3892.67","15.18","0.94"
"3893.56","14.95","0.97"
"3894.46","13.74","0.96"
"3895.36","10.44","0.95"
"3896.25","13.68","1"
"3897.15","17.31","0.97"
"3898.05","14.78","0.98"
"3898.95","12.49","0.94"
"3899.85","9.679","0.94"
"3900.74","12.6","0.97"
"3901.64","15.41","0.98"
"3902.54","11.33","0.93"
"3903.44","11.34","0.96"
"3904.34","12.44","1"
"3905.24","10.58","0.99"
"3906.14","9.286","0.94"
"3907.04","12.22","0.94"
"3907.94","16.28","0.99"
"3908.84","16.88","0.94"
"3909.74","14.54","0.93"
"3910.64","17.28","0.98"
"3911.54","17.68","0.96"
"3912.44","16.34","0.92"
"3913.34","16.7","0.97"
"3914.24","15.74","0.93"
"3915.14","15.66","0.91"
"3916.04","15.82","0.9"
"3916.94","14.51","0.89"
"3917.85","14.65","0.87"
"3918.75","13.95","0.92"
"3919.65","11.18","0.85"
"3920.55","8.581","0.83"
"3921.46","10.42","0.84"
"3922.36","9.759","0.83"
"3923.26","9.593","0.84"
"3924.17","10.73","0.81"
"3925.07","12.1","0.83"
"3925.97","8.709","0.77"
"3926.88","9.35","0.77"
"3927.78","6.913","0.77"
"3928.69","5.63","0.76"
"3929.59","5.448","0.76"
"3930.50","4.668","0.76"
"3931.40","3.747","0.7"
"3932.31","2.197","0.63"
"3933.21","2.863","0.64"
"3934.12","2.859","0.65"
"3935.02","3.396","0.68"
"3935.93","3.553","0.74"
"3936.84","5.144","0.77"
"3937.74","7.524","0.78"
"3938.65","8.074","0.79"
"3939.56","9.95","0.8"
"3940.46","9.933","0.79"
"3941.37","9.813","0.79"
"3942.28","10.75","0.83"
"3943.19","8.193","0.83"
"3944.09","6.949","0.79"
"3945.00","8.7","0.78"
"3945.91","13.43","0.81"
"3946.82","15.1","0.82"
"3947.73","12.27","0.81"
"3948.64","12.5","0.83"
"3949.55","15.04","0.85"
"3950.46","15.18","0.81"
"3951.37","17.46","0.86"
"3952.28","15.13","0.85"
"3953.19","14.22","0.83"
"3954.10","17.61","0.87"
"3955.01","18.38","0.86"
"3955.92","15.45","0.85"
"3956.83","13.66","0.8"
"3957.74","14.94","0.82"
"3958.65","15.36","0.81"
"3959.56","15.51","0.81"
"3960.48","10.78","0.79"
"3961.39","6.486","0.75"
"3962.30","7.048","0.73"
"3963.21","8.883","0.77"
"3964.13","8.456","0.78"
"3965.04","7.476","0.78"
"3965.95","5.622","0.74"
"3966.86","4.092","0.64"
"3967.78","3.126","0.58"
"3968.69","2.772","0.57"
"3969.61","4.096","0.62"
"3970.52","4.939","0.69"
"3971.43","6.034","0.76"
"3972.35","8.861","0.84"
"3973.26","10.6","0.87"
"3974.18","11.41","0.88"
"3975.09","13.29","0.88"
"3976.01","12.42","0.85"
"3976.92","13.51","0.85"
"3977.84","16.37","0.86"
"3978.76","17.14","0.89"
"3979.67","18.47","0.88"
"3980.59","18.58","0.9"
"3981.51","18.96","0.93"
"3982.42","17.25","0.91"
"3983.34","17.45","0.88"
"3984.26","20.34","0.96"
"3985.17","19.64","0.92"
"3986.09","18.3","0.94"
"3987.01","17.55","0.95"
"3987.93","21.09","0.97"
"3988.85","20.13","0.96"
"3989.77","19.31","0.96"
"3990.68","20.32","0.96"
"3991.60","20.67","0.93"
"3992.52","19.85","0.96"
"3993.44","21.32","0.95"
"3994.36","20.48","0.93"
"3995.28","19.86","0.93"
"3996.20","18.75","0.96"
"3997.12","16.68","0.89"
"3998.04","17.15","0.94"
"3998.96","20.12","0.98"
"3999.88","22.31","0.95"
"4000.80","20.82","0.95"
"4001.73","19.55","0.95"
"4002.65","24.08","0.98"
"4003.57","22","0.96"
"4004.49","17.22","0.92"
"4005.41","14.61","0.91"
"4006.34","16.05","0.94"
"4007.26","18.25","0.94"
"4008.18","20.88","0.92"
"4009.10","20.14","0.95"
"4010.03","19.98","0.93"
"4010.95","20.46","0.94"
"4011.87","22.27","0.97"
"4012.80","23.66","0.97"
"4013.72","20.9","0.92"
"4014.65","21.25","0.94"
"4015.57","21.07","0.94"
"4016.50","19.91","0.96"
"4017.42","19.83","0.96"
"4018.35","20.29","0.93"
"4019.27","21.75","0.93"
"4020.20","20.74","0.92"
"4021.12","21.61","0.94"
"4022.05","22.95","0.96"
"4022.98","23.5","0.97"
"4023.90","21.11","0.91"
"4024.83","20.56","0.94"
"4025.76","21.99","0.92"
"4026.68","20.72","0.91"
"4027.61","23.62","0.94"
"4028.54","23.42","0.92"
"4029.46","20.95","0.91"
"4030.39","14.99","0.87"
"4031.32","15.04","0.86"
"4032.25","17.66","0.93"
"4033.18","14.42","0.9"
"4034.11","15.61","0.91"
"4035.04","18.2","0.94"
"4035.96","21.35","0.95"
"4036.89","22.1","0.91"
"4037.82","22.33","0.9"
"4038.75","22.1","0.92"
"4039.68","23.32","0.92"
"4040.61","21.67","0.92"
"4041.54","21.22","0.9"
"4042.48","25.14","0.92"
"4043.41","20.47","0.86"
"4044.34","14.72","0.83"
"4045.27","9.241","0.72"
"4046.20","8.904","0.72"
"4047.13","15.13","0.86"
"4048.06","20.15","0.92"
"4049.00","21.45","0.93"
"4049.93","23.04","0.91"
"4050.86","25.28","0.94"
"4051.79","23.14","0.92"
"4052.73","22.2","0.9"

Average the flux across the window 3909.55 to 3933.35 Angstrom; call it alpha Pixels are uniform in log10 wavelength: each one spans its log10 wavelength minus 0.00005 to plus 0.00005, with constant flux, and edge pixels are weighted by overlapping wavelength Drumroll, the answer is 11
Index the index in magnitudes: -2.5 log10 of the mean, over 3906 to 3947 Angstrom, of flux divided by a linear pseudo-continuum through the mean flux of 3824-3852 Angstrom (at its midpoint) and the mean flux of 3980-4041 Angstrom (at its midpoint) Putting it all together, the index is 0.34 mag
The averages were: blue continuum 8.36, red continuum 20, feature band 10.2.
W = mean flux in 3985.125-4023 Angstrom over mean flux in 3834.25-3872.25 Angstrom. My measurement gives 2.0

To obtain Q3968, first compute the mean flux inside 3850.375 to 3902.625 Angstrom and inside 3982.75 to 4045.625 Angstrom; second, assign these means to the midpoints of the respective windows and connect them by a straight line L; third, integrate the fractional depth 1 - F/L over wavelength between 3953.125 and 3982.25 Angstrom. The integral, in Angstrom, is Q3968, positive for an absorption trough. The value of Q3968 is 9.49 Angstrom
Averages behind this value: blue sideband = 11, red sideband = 20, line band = 11.4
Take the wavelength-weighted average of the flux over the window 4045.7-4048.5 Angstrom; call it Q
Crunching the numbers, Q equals 14.6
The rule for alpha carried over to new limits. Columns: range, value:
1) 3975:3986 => 17.1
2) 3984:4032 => 20.2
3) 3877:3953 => 11.2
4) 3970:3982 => 13.1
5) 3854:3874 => 9.38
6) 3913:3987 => 11.1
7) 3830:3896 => 10.1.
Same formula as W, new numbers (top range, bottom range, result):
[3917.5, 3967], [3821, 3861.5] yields 1.20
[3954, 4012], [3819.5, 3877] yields 1.73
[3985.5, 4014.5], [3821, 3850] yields 2.45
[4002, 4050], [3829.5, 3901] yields 1.93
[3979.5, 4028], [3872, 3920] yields 1.59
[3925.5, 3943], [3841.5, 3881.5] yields 0.61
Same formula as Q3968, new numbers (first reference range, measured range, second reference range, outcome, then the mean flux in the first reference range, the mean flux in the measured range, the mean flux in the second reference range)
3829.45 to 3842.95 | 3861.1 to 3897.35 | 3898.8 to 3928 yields -4.2 Angstrom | 6.77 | 11.3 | 12.8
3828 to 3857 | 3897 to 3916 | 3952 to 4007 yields -3.5 Angstrom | 9.08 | 14.1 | 15.1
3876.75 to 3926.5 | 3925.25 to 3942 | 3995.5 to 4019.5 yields 9.7 Angstrom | 12.5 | 6.24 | 20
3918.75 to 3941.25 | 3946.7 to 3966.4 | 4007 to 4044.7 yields -3.6 Angstrom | 7.35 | 12.8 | 20.6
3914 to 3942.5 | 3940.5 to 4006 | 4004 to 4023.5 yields 1.9 Angstrom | 8.78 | 14.5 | 20.4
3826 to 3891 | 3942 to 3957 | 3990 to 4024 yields 2.4 Angstrom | 9.51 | 13.6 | 20.3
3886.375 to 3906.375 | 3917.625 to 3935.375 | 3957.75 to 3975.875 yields 5.1 Angstrom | 12.5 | 7.77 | 8.39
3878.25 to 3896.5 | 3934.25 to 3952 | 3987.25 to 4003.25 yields 6.6 Angstrom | 11.5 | 10.1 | 20.1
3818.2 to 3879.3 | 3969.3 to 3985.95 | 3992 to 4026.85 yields 3.8 Angstrom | 8.99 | 14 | 20.4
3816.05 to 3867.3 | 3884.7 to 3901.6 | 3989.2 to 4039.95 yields -0.6 Angstrom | 8.64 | 12.5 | 20.2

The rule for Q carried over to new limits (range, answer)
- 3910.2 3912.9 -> 17.1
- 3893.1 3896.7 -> 13.2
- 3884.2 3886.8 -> 10.1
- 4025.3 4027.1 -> 21.5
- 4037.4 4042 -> 22.1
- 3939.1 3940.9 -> 9.96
